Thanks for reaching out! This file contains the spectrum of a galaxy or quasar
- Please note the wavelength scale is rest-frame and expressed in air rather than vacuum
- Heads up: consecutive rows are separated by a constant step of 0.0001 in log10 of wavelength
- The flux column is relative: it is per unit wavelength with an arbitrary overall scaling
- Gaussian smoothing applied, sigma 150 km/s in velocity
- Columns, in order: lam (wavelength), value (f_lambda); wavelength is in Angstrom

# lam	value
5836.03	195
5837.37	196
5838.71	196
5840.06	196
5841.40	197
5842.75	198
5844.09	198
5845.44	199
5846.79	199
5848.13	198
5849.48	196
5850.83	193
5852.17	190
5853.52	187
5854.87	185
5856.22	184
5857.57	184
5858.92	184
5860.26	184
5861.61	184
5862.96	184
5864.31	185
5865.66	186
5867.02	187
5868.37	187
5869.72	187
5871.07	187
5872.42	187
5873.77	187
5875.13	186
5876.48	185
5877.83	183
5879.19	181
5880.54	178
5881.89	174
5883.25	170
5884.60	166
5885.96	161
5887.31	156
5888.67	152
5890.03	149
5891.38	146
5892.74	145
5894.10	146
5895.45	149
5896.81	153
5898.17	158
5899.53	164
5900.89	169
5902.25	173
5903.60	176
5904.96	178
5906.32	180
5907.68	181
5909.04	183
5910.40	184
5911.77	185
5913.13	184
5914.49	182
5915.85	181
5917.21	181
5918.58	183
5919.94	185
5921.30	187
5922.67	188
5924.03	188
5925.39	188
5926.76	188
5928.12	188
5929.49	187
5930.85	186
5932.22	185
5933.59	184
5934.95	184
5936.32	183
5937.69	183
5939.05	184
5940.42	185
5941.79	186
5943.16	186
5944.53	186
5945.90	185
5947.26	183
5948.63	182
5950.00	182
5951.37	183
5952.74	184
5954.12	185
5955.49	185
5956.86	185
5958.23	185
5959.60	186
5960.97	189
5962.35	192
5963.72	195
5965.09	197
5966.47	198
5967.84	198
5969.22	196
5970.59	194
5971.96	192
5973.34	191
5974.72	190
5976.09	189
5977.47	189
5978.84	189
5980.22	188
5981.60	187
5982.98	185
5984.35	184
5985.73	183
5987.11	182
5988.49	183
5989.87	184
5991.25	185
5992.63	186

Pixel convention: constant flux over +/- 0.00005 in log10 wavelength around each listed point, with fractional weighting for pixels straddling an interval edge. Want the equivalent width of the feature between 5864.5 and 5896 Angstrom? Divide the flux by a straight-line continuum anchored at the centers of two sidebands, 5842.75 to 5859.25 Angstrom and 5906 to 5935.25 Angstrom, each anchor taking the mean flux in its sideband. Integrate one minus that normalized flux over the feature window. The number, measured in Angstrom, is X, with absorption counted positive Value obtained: 2.9 Angstrom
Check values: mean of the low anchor 192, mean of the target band 171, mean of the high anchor 185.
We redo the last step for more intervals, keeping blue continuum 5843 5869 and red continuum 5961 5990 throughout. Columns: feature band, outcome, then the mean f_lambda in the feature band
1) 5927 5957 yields 0.8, 185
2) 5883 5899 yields 3.0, 154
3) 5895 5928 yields 2.0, 178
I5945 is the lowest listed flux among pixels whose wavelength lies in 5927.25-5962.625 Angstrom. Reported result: 182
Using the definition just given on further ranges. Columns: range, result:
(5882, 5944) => 145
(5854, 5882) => 174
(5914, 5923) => 181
